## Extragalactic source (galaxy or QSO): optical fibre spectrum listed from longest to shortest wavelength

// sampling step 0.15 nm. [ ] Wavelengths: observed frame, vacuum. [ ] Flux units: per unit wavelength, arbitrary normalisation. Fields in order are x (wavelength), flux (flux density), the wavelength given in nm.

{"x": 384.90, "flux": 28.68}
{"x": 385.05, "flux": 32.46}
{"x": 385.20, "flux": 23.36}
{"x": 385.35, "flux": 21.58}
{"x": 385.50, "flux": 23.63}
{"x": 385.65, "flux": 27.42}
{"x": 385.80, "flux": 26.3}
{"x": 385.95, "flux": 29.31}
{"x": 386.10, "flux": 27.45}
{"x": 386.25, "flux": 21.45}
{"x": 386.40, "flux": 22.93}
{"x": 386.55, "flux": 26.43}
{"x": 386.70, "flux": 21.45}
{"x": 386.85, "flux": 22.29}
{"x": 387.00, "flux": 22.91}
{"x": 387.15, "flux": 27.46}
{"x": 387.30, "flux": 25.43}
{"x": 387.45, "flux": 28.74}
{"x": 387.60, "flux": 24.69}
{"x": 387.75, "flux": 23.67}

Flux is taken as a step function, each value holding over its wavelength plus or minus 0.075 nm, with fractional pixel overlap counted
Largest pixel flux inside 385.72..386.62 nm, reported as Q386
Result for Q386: 29.31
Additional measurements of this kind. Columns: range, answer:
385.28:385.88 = 27.42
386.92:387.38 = 27.46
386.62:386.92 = 22.29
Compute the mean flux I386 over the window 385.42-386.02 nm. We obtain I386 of 26.6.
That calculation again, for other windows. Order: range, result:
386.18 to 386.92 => 22.9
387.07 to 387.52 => 27.1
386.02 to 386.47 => 24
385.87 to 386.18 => 28.2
